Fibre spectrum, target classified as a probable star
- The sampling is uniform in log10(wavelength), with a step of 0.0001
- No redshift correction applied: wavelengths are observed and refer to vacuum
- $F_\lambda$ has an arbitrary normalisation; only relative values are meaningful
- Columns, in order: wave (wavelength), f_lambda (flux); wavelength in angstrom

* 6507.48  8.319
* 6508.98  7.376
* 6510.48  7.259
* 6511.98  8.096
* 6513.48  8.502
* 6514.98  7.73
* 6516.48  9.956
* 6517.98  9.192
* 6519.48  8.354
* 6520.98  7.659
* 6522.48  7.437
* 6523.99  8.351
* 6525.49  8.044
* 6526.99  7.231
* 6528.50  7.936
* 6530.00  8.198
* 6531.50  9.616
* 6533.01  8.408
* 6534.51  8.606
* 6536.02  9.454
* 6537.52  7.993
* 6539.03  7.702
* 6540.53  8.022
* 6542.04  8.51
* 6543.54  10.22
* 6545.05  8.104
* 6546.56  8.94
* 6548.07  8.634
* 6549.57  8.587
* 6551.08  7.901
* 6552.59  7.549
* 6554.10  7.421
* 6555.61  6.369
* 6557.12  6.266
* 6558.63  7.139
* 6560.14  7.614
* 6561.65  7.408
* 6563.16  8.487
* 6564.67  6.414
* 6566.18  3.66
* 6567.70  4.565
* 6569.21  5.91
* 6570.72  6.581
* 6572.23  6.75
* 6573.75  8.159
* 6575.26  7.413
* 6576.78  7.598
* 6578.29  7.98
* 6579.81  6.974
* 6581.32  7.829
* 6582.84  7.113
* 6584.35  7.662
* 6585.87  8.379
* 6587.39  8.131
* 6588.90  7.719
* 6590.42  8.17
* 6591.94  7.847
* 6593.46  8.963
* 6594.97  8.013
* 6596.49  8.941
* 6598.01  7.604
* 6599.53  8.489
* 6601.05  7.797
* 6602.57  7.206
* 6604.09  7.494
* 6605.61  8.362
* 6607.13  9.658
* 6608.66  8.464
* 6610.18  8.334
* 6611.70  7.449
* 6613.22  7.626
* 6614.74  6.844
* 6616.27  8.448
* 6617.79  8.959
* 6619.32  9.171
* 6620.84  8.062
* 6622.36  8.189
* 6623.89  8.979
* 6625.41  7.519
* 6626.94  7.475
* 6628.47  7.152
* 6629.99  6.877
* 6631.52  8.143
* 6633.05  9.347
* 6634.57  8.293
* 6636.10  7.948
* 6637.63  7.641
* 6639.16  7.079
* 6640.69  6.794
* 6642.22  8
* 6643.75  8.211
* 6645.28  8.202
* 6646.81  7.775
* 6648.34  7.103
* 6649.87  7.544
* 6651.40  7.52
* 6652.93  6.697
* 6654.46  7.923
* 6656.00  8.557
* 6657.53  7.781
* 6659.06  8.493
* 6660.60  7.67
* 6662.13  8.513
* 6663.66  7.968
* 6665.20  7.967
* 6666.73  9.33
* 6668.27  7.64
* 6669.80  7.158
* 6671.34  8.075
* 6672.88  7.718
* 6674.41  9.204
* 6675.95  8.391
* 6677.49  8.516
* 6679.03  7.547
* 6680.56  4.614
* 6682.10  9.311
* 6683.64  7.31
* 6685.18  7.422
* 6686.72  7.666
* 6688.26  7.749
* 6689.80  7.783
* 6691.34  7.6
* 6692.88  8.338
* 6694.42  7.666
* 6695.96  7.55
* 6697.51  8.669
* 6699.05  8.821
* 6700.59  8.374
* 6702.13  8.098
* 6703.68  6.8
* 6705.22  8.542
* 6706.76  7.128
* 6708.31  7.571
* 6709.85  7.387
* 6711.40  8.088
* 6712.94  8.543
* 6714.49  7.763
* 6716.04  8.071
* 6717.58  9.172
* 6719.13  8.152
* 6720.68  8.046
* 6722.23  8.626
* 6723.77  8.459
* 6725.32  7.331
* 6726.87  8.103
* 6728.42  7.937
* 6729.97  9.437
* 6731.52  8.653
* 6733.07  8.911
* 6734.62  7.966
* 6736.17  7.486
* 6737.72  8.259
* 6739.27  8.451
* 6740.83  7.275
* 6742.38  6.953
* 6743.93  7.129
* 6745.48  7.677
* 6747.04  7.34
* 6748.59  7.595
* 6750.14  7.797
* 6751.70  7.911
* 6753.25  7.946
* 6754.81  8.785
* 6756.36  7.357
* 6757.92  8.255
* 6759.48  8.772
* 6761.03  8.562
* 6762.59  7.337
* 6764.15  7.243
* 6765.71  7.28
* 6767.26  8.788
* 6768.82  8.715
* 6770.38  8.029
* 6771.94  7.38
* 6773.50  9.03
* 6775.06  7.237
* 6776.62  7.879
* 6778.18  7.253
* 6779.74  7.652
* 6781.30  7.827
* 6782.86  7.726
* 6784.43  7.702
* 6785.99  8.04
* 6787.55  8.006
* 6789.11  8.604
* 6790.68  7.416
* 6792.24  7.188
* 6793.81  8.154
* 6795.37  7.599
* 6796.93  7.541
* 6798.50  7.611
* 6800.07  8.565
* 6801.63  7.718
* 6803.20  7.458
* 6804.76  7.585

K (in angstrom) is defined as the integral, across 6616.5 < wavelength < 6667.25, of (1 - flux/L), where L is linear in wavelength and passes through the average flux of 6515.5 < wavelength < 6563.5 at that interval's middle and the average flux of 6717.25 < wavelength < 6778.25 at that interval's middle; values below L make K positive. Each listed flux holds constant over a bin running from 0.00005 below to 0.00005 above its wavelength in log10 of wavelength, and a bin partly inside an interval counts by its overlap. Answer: 0.8 angstrom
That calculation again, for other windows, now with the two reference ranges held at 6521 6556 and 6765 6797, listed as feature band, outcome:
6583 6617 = 0.4 angstrom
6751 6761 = -0.4 angstrom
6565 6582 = 3.2 angstrom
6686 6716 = 0.3 angstrom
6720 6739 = -0.8 angstrom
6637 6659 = 1.1 angstrom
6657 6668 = -0.2 angstrom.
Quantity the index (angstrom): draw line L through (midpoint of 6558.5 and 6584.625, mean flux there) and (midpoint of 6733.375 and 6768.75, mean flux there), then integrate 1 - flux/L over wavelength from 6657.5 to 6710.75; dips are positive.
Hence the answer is -2.7 angstrom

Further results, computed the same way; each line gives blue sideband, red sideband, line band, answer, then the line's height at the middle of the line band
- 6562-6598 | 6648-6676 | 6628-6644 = 0.0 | 7.77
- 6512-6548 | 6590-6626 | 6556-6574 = 3.9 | 8.33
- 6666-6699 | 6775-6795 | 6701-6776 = -1.6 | 7.82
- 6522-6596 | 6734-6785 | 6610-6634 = -0.9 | 7.76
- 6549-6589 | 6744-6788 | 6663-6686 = -1.0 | 7.54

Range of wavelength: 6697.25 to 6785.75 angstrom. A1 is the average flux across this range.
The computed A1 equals 7.98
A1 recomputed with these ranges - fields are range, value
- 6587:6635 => 8.12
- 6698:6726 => 8.06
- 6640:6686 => 7.83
